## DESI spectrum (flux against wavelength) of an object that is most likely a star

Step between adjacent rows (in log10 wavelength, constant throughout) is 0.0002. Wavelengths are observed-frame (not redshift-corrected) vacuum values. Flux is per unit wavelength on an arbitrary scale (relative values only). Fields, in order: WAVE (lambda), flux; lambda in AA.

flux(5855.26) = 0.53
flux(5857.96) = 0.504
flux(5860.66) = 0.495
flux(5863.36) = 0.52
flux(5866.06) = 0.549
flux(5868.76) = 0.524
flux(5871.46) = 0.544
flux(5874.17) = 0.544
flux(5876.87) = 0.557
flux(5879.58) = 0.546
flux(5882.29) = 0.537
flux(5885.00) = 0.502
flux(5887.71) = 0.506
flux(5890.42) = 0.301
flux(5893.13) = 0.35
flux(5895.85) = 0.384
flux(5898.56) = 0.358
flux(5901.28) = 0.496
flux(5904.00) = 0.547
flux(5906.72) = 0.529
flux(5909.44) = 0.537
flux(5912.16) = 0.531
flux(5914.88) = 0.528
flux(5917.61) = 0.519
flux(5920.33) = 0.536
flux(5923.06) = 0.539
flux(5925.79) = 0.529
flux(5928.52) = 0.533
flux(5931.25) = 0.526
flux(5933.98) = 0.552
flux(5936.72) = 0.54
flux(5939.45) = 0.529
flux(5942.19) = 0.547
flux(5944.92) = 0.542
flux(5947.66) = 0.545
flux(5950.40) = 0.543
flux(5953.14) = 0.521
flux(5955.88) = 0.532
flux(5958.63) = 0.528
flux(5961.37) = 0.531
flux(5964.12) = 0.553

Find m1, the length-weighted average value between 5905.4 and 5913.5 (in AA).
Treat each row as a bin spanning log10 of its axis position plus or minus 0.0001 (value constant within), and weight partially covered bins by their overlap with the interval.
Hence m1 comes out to 0.533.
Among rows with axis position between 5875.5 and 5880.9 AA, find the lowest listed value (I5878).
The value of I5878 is 0.546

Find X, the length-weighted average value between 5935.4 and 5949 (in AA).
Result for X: 0.541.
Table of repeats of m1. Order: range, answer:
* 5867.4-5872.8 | 0.535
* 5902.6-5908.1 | 0.538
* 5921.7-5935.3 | 0.536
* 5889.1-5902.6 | 0.378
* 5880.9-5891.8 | 0.462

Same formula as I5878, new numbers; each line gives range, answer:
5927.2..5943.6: 0.526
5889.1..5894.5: 0.301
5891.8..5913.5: 0.35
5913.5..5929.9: 0.519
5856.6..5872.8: 0.495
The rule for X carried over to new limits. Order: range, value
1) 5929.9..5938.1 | 0.539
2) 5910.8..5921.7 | 0.529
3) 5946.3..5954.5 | 0.536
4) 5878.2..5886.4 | 0.528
